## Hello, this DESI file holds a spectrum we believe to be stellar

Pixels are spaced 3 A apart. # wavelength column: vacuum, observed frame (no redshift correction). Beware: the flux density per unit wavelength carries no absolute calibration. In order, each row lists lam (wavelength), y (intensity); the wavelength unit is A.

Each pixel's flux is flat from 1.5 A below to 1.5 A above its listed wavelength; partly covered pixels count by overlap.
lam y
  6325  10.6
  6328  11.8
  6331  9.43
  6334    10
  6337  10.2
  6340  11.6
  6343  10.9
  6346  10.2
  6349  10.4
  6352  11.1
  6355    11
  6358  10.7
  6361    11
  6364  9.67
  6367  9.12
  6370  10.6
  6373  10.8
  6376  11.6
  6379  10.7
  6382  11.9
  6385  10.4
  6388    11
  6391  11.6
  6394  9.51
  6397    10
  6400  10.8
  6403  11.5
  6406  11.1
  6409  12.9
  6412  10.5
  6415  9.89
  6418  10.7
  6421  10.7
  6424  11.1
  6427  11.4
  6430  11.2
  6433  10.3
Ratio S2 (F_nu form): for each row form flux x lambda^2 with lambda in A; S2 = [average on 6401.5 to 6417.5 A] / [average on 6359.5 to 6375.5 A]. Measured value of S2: 1.09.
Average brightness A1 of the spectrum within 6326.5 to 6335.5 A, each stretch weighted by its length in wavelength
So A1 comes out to 10.4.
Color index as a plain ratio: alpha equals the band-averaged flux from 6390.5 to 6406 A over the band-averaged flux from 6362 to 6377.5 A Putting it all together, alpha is 1.03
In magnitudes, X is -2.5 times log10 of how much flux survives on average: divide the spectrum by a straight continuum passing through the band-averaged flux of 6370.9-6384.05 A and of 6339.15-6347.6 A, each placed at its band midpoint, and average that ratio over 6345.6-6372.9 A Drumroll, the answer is 0.056 mag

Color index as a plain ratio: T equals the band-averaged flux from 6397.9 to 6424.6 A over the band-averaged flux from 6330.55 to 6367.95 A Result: 1.05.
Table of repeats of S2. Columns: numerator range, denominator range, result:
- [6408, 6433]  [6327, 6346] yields 1.06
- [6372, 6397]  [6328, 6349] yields 1.05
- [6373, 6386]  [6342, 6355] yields 1.05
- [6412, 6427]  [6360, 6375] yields 1.06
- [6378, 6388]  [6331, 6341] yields 1.08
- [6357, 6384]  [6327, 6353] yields 1.02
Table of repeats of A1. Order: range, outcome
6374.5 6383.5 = 11.4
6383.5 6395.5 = 10.6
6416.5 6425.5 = 10.8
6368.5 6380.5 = 10.9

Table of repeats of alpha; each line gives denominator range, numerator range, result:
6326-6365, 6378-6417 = 1.03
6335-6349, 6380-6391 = 1.05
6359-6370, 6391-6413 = 1.09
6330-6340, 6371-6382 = 1.10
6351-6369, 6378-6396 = 1.04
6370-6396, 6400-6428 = 1.02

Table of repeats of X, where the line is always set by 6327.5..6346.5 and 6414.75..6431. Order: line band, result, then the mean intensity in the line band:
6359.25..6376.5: 0.03 mag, 10.4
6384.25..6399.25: 0.02 mag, 10.5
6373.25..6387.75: -0.04 mag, 11.1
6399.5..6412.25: -0.06 mag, 11.5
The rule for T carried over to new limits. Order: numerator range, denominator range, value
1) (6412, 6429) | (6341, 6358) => 1.00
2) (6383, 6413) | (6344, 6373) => 1.05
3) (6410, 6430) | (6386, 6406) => 1.00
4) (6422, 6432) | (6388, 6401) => 1.06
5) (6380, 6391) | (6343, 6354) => 1.05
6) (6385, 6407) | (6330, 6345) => 1.03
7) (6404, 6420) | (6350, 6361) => 1.01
